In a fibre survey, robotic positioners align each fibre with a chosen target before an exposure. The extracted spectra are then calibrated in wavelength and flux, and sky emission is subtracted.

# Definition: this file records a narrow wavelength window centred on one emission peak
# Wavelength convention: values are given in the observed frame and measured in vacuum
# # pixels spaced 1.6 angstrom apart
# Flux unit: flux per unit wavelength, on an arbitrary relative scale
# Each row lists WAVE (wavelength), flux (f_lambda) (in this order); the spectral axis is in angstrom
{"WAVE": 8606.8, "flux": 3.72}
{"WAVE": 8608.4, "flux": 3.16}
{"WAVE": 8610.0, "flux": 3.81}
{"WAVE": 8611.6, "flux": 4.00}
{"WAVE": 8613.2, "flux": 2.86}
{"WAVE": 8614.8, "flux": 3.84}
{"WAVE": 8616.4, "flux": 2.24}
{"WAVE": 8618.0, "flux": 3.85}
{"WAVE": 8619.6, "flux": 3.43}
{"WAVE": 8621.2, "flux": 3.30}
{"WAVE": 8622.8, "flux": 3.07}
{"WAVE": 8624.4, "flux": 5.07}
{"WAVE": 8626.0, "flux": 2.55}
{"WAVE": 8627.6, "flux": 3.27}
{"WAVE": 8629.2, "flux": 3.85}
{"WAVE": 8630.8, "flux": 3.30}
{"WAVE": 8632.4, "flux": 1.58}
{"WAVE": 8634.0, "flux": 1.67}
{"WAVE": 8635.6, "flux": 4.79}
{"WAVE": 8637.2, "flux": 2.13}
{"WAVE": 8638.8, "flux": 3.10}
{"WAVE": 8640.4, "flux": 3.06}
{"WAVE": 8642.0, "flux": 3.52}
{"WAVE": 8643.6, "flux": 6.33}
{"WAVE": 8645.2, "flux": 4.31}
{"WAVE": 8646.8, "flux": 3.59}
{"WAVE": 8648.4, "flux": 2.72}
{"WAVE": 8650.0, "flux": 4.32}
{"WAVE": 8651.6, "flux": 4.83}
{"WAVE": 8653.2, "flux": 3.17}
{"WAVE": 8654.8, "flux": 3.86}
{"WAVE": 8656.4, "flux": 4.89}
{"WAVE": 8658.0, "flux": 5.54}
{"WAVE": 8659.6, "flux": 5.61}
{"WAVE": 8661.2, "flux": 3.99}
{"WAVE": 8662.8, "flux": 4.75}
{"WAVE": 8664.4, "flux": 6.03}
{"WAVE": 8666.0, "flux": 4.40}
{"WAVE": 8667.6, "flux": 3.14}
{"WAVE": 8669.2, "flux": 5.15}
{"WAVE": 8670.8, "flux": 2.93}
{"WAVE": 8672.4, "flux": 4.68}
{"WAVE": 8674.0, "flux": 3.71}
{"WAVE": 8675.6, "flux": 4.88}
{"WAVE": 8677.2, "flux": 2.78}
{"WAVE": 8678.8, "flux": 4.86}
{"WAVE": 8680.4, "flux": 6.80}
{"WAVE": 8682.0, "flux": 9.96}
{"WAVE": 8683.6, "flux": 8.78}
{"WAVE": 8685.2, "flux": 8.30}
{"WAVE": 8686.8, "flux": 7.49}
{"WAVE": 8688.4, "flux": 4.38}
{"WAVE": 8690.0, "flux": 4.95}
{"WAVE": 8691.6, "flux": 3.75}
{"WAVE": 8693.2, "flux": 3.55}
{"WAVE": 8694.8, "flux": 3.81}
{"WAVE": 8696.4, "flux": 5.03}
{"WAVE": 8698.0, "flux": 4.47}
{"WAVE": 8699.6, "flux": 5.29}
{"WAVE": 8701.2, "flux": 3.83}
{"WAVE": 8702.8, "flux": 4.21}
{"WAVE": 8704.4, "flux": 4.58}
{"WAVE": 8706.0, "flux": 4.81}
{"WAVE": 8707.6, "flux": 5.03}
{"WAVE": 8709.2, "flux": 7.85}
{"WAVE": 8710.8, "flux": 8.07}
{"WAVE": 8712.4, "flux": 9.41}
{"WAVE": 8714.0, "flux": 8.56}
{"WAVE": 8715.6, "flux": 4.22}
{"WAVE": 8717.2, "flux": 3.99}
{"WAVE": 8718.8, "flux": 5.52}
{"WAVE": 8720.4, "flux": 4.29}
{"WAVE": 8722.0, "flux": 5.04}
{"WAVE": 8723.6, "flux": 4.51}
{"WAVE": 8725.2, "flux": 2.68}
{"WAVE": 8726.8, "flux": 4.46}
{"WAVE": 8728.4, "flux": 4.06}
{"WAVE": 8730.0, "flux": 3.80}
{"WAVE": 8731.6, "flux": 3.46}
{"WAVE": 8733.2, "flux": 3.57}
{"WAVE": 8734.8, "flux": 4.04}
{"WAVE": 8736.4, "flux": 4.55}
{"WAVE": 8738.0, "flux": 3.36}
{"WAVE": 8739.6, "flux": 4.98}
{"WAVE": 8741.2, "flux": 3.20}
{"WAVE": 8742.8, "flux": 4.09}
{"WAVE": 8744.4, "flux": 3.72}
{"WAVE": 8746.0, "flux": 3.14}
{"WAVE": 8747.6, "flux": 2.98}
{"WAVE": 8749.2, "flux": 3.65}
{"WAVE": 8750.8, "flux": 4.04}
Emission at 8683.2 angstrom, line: H-alpha 6563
